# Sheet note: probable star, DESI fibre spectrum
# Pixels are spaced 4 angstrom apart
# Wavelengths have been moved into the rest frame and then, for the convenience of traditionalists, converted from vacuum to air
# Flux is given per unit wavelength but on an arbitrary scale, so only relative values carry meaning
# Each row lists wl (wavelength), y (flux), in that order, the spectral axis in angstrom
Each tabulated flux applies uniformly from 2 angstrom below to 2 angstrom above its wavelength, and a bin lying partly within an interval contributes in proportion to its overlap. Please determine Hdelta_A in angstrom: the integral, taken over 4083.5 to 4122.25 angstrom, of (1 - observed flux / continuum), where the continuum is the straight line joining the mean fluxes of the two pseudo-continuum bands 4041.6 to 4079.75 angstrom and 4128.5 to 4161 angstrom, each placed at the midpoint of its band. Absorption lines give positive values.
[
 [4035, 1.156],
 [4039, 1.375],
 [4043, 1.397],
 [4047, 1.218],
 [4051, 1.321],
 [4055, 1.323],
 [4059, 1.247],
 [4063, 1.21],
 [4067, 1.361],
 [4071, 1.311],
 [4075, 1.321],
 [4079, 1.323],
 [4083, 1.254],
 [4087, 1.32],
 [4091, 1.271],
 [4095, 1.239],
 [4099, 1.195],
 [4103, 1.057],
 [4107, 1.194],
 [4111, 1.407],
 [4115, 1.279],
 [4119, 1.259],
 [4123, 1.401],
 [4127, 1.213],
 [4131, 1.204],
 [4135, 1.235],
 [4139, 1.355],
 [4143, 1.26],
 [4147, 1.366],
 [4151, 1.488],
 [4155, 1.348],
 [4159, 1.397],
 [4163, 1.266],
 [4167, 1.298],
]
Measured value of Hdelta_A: 1.9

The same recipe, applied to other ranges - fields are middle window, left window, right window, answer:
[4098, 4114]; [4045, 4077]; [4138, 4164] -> 1.27 angstrom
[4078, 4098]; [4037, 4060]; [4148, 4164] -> 0.97 angstrom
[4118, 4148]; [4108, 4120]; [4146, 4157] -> 1.60 angstrom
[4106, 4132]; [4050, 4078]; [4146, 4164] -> 1.19 angstrom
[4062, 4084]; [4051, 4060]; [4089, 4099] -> -0.52 angstrom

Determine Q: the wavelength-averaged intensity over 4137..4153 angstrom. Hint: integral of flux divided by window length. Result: 1.37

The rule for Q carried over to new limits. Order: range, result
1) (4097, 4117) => 1.23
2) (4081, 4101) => 1.26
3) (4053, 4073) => 1.29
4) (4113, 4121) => 1.27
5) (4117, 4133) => 1.27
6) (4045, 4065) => 1.26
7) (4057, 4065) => 1.23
